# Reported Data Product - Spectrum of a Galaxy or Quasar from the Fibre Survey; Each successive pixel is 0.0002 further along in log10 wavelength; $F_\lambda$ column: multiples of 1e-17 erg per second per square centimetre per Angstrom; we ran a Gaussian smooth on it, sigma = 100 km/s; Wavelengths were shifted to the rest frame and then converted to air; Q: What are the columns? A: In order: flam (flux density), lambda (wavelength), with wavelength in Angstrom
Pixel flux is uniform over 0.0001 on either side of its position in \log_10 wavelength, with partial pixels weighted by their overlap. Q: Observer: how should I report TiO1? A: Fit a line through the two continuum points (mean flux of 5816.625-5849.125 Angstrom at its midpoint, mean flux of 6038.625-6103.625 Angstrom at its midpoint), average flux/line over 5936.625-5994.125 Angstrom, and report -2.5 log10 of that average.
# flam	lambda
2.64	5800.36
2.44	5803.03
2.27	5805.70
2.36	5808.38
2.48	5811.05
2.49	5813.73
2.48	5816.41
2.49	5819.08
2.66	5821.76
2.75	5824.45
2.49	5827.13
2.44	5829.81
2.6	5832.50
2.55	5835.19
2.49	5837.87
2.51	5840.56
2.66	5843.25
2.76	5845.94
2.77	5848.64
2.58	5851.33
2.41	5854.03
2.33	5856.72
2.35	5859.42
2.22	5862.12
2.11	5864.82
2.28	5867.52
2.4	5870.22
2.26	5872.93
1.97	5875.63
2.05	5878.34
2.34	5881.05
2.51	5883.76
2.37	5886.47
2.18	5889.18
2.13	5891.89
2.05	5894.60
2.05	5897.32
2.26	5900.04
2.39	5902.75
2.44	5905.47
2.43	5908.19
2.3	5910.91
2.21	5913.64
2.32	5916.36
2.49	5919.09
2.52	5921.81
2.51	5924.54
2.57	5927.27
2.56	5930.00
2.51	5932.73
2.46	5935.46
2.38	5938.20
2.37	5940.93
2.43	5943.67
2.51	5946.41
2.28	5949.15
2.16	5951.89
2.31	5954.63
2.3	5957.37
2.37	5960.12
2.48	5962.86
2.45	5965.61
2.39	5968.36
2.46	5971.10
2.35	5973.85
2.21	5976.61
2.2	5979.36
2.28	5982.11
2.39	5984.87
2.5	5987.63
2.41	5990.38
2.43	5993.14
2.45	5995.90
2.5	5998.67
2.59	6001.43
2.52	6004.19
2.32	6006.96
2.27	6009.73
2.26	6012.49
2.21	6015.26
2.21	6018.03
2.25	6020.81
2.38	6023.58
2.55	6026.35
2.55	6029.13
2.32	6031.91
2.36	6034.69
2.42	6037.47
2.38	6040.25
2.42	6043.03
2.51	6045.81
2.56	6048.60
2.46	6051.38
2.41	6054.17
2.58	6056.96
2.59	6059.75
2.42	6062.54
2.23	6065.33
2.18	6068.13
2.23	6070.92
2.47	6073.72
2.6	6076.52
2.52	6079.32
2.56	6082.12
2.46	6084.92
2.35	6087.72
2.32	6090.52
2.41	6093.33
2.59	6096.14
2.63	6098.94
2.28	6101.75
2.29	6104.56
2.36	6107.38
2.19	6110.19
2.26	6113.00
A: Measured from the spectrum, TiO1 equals 0.06 mag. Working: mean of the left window 2.59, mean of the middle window 2.36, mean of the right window 2.44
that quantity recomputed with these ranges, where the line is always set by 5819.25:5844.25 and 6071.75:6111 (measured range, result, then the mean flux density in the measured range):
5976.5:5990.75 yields 0.07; 2.34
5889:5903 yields 0.17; 2.16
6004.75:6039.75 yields 0.05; 2.35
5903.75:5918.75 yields 0.08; 2.35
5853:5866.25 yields 0.12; 2.28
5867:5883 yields 0.15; 2.22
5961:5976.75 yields 0.04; 2.4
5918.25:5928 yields 0.00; 2.52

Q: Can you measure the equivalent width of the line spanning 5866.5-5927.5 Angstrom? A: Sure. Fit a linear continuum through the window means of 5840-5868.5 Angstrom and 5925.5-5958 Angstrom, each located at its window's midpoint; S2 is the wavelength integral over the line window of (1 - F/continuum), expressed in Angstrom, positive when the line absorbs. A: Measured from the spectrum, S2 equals 3.2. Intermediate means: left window 2.45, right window 2.41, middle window 2.3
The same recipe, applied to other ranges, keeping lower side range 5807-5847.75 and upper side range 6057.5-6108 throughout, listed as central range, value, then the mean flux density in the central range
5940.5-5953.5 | 0.74 Angstrom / 2.35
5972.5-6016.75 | 1.73 Angstrom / 2.37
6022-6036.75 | 0.11 Angstrom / 2.43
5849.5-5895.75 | 4.64 Angstrom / 2.27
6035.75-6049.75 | -0.08 Angstrom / 2.45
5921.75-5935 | -0.17 Angstrom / 2.53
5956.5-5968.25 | 0.37 Angstrom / 2.4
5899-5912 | 0.74 Angstrom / 2.37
